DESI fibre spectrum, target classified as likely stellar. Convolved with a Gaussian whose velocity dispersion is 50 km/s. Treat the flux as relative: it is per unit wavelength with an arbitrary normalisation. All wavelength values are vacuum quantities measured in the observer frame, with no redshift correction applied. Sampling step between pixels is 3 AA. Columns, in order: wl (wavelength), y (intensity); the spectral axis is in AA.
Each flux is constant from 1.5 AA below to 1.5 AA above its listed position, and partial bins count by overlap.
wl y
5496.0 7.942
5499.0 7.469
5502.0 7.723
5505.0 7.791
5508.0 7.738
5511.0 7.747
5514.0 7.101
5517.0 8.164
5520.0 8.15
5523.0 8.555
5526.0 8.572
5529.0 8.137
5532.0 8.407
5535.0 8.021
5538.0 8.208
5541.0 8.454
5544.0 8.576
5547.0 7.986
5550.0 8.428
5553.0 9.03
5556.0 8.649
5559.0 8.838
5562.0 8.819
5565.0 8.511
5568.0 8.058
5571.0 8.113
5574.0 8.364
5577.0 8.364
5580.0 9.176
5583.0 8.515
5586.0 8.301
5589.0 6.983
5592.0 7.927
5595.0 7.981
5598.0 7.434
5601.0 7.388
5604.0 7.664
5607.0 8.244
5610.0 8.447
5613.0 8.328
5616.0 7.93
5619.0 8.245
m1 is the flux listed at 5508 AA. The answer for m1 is 7.738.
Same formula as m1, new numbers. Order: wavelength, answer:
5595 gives 7.981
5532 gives 8.407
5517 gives 8.164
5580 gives 9.176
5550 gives 8.428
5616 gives 7.93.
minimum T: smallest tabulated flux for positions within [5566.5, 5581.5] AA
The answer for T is 8.058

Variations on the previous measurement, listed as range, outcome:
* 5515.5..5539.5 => 8.021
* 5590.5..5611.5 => 7.388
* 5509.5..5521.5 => 7.101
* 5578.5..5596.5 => 6.983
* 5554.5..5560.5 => 8.649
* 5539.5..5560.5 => 7.986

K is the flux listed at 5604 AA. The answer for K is 7.664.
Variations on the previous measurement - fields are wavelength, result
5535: 8.021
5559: 8.838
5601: 7.388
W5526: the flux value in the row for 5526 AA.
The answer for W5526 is 8.572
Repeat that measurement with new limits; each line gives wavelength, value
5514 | 7.101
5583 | 8.515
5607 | 8.244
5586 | 8.301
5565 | 8.511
